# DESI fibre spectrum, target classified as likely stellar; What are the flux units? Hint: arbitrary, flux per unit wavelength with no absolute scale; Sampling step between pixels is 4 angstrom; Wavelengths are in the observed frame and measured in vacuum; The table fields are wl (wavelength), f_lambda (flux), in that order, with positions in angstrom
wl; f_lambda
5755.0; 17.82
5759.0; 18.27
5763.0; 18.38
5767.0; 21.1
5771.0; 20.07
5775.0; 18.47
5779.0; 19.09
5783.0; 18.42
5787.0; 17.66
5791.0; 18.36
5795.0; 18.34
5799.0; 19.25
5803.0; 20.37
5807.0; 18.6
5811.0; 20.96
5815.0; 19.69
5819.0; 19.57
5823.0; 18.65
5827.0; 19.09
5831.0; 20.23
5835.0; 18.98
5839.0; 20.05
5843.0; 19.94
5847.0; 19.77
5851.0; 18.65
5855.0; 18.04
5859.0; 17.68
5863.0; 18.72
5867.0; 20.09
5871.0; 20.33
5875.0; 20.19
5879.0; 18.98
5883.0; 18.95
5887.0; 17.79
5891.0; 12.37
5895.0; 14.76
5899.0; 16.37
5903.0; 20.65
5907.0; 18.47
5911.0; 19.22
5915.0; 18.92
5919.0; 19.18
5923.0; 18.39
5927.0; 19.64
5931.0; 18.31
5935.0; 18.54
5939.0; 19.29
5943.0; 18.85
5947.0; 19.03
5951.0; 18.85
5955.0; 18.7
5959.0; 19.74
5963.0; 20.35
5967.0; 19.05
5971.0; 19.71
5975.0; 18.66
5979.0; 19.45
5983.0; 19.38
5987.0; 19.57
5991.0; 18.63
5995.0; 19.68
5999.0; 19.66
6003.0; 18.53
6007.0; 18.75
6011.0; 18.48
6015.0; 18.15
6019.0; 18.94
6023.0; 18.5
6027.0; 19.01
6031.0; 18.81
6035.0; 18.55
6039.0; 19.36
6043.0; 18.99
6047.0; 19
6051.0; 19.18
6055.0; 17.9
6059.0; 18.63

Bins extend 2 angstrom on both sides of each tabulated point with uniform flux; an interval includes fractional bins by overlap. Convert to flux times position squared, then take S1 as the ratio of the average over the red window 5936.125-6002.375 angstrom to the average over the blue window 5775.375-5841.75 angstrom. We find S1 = 1.1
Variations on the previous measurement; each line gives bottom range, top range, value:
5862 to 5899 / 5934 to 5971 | 1.10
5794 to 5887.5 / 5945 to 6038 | 1.04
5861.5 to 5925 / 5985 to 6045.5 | 1.07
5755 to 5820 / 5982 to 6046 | 1.07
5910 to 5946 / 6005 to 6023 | 1.01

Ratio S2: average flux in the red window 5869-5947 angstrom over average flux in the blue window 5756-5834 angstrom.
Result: 0.96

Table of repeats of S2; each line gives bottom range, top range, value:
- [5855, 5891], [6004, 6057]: 1.00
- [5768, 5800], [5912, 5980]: 1.02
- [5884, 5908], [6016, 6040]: 1.12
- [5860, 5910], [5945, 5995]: 1.06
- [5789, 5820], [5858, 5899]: 0.92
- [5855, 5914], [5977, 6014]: 1.05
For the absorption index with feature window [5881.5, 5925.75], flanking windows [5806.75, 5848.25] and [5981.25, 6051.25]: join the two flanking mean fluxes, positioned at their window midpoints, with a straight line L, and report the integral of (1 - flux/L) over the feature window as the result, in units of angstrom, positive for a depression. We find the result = 3.7 angstrom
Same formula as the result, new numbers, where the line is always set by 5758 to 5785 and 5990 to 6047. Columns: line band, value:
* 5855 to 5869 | 0.2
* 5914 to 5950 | 0.1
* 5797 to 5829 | -0.7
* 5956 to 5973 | -0.6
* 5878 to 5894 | 1.9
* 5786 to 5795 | 0.5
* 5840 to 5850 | -0.4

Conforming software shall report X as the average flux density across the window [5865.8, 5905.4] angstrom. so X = 18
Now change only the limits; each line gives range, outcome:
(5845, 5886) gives 19.1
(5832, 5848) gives 19.7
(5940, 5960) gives 19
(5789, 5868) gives 19.2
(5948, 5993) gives 19.3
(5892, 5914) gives 17.7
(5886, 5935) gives 17.9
